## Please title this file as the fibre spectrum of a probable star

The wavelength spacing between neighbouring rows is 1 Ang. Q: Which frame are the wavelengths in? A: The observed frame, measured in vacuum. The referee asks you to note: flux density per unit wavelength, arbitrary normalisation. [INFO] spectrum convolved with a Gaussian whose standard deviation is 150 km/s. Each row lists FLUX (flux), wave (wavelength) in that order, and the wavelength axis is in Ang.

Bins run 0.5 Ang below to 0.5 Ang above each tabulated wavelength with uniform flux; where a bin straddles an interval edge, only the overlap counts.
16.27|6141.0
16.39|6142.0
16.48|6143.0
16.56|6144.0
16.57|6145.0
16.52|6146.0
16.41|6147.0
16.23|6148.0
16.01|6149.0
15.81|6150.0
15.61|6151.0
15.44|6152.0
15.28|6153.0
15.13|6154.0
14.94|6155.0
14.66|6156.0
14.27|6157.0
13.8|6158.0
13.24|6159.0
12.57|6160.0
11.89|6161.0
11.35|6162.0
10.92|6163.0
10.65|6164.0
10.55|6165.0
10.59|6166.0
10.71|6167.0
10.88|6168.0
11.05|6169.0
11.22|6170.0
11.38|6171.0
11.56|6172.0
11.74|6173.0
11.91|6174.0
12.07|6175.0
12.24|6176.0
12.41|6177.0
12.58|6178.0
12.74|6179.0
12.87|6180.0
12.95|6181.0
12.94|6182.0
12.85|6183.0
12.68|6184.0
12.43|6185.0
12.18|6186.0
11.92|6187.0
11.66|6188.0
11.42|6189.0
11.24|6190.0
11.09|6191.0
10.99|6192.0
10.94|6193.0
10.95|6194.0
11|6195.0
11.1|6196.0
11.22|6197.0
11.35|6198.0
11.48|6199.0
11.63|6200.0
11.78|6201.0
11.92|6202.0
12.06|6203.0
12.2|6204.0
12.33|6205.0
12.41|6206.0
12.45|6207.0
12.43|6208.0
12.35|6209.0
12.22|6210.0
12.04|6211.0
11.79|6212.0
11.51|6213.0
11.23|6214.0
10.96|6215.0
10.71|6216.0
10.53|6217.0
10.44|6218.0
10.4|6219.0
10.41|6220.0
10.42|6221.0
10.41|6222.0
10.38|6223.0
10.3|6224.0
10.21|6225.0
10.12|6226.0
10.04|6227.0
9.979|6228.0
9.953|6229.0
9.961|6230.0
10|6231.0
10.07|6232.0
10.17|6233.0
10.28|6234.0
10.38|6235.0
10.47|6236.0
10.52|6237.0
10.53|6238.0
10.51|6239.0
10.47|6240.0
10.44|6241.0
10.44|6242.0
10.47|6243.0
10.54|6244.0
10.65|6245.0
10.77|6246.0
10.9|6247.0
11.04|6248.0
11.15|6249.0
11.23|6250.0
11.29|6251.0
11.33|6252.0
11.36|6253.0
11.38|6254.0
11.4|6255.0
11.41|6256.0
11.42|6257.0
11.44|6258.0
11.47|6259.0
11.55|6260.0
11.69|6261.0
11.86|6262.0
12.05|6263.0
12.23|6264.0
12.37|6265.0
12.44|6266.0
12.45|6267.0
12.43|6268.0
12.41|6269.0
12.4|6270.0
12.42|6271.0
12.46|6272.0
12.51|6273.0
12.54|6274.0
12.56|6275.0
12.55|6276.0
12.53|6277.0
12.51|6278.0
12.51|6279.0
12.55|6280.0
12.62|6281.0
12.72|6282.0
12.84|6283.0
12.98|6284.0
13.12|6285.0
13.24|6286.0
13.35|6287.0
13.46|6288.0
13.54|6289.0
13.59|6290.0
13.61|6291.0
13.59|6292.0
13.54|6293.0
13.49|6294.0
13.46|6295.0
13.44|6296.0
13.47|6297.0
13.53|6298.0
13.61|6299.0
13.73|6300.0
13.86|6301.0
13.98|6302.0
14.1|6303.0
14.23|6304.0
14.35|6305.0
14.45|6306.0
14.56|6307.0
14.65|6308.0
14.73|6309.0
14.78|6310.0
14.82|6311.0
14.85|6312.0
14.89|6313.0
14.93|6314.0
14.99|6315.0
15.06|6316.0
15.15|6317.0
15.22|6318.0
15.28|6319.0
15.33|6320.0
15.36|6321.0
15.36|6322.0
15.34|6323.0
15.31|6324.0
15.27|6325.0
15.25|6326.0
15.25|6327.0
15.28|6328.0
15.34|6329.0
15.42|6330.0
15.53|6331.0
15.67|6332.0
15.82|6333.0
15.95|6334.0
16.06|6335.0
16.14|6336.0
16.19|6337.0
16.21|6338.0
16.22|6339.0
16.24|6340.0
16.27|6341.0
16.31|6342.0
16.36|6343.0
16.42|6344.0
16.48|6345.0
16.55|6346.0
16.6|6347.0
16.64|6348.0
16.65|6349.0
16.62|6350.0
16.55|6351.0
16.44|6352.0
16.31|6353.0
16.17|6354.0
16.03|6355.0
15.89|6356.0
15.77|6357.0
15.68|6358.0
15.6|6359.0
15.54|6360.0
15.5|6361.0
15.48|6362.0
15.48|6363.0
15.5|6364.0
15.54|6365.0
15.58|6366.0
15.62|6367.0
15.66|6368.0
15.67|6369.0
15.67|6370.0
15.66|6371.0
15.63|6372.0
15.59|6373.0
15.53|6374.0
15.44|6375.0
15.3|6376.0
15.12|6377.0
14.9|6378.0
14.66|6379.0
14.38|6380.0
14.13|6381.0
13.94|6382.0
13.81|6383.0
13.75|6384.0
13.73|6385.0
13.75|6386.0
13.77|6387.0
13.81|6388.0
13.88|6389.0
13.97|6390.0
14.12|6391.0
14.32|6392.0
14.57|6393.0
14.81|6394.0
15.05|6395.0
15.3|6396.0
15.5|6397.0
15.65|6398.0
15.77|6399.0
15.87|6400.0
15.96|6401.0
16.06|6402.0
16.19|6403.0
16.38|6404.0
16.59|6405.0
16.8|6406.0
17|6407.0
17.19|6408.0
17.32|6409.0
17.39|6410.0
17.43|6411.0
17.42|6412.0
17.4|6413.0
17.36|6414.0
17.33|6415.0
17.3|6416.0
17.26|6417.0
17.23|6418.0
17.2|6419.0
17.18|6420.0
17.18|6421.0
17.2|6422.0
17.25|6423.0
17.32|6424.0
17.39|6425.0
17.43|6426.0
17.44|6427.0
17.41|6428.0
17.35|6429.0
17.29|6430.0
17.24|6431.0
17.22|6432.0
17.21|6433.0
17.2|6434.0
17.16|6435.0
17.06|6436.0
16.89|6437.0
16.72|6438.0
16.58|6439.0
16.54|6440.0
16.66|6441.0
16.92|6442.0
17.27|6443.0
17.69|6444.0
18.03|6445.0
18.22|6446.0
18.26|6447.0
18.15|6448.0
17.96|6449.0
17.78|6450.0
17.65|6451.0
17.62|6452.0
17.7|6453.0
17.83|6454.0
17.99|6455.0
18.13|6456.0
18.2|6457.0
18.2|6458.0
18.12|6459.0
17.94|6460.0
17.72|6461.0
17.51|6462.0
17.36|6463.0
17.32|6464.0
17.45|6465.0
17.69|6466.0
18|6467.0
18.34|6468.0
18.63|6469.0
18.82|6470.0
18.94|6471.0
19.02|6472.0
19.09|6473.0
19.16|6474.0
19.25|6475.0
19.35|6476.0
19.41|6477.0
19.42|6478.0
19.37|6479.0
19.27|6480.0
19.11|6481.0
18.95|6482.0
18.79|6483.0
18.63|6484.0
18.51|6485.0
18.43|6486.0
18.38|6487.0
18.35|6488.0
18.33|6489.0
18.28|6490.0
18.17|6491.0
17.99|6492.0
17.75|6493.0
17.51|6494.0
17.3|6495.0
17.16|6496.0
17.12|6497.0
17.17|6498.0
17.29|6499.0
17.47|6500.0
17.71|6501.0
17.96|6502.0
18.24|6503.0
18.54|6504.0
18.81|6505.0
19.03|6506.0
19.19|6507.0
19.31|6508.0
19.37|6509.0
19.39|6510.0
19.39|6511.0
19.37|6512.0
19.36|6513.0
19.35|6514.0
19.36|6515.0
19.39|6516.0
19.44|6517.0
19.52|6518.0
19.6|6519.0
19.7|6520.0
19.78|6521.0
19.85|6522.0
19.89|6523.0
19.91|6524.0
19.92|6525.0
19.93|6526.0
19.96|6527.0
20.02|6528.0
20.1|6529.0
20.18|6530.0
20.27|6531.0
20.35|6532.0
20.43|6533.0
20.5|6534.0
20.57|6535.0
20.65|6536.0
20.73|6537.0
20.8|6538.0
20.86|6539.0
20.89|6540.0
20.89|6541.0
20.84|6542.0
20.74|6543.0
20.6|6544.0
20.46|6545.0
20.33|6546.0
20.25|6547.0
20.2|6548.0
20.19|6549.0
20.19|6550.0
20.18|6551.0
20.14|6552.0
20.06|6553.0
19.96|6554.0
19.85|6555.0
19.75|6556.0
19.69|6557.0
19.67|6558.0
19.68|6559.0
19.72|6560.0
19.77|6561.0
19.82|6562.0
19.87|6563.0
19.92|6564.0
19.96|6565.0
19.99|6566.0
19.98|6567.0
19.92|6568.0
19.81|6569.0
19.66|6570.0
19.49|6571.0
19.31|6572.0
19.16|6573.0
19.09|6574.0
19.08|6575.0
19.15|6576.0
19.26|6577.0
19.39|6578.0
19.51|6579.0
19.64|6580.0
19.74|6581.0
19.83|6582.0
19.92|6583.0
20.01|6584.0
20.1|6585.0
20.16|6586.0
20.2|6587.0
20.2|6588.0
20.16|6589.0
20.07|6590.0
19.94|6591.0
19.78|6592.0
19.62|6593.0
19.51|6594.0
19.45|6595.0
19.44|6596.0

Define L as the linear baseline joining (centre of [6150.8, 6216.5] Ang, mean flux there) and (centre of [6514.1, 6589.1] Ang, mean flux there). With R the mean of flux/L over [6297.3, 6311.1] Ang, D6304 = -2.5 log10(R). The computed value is 0.036 mag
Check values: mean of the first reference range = 12.1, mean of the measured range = 14.2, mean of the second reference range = 20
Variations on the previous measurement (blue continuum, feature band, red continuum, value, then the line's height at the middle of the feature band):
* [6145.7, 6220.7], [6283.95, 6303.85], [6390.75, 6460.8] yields 0.07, 14.5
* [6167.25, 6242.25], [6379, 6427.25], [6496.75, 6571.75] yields 0.03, 16.4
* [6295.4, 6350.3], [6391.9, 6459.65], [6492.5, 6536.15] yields 0.02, 17.4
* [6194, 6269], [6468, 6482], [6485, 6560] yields -0.06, 18.1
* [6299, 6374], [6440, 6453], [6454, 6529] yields 0.01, 17.8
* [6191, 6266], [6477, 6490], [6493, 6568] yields -0.03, 18.3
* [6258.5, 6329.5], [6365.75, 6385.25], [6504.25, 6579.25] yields 0.05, 15.7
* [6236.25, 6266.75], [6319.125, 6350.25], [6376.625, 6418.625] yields -0.16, 13.7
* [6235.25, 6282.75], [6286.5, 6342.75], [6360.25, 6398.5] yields -0.13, 13.1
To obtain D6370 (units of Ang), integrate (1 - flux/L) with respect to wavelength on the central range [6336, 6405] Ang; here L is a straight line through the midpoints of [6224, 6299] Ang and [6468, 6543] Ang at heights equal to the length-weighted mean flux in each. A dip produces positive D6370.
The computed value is -2.0 Ang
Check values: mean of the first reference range 11.8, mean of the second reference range 19.2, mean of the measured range 15.5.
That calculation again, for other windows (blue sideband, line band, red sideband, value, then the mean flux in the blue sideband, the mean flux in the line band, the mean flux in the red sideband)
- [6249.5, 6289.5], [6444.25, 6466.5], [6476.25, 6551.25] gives -0.3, 12.3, 17.9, 19.3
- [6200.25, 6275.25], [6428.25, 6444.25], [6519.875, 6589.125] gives -0.3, 11.2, 17.1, 20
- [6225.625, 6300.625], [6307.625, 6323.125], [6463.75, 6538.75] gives -1.9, 11.9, 15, 19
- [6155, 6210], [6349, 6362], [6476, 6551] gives -0.2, 12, 16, 19.3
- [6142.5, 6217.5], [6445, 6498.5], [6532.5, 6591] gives 0.0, 12.6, 18.2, 20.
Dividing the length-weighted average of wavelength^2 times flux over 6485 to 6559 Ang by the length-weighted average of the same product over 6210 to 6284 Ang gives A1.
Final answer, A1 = 1.88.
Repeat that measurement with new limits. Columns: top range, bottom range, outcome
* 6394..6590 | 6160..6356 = 1.56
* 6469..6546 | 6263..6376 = 1.39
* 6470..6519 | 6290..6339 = 1.33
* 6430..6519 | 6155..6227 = 1.71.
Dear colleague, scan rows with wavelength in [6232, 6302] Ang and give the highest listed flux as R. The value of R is 13.98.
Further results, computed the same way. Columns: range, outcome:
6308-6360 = 16.65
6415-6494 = 19.42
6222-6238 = 10.53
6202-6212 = 12.45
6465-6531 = 20.27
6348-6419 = 17.43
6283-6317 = 15.15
